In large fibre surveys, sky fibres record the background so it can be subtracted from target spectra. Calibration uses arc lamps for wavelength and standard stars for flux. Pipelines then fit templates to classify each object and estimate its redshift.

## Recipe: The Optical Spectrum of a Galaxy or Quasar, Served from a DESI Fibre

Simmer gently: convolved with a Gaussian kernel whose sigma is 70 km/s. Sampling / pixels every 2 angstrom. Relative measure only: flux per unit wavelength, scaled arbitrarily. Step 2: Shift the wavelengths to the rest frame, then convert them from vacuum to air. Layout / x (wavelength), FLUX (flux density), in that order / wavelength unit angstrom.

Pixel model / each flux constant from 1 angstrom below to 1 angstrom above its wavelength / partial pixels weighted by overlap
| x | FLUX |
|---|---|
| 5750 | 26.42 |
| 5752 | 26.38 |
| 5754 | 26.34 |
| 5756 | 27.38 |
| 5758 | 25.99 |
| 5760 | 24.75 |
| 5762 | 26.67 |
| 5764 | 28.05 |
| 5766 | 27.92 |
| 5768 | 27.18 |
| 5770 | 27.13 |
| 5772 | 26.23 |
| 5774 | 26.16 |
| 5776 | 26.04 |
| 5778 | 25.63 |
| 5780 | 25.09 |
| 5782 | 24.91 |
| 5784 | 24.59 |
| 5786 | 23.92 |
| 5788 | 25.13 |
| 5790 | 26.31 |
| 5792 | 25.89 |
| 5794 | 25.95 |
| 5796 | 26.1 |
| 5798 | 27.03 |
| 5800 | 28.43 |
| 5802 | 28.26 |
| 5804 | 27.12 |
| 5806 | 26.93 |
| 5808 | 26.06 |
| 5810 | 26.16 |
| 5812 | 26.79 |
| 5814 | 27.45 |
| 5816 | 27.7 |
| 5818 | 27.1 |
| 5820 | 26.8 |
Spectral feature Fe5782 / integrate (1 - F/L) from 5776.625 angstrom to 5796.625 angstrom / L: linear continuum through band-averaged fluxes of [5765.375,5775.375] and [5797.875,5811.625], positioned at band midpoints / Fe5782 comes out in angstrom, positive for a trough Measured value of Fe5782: 1.2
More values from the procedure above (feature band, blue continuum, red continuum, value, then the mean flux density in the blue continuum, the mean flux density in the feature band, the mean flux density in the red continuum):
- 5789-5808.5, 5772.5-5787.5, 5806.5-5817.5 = -0.5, 25.2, 26.8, 26.8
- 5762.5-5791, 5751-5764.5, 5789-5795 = 0.2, 26.5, 26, 26.1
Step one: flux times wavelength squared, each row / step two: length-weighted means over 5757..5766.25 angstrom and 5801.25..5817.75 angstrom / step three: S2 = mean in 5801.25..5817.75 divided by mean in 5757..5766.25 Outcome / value 1.0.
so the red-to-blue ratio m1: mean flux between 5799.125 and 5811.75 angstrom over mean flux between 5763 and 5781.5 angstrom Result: 1.0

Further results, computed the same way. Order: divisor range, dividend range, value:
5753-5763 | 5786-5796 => 0.98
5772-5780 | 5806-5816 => 1.03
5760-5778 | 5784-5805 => 0.98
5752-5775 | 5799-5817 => 1.02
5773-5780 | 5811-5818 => 1.06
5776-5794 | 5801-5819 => 1.07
